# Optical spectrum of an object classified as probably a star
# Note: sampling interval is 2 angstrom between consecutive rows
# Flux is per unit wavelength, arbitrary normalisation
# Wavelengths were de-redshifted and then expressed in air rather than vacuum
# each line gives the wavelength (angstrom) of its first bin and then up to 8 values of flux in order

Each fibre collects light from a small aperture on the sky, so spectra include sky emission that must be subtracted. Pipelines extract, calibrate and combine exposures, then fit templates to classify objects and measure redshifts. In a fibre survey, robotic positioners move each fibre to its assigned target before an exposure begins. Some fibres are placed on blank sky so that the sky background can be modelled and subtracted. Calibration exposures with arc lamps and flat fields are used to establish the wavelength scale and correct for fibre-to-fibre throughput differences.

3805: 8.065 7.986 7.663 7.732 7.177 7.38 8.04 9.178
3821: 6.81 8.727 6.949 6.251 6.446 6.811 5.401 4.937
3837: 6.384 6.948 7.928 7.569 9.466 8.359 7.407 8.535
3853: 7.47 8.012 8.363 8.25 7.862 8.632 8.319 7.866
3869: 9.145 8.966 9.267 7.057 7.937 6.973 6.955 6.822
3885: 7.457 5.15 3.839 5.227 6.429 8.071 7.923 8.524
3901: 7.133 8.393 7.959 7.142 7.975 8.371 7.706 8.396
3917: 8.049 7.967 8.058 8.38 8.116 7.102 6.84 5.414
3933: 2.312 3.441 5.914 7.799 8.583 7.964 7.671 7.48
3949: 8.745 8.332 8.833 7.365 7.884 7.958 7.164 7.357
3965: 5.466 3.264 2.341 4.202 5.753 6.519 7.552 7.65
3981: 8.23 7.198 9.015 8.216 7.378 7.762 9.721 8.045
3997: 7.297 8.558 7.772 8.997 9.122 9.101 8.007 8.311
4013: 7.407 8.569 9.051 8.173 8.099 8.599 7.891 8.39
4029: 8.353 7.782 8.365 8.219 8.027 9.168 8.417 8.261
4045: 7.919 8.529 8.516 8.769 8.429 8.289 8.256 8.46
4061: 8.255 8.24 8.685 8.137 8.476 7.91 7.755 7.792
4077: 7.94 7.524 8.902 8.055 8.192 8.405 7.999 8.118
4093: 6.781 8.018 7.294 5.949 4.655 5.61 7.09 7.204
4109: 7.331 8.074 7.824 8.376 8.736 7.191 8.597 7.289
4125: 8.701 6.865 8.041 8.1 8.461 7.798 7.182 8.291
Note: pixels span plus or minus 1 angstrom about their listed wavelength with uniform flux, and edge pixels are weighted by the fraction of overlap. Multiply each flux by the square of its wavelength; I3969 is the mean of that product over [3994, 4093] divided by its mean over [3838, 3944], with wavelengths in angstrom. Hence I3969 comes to 1.2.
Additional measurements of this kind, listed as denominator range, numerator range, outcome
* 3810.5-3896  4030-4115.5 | 1.19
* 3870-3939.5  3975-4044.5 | 1.22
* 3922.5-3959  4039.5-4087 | 1.23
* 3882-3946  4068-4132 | 1.19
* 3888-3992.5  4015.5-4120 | 1.20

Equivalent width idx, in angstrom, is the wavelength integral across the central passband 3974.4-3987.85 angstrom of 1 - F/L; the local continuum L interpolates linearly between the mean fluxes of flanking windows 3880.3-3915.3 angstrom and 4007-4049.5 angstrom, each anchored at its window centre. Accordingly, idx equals 0.2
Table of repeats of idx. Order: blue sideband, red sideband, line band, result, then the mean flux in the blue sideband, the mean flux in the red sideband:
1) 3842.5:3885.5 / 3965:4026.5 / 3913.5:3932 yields 0.6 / 8.04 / 7.57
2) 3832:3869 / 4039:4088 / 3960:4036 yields 4.7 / 7.69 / 8.27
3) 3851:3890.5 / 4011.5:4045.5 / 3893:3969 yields 5.8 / 7.59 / 8.28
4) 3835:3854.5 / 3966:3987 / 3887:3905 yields 0.5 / 7.64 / 6.27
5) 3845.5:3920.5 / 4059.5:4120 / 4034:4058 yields -2.2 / 7.69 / 7.69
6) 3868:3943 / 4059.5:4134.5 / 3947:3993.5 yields 1.8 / 7.22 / 7.75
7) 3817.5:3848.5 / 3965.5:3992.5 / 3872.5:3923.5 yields -3.4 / 7.23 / 6.58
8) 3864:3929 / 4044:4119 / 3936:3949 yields 0.0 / 7.57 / 7.84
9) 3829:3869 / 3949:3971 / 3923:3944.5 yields 1.1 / 7.62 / 6.59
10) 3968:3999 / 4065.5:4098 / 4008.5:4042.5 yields -3.5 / 7.17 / 7.97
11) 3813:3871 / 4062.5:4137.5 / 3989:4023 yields -2.9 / 7.64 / 7.72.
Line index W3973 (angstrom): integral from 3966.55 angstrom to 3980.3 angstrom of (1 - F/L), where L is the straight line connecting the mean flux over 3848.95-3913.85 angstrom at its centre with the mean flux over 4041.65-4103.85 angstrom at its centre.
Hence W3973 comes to 4.0 angstrom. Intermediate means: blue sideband 7.61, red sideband 7.88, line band 5.47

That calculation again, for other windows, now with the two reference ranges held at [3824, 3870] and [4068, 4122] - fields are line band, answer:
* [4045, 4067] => -2.30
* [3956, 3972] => 3.95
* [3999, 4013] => -1.62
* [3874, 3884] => 0.53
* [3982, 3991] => -0.41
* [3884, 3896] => 2.42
